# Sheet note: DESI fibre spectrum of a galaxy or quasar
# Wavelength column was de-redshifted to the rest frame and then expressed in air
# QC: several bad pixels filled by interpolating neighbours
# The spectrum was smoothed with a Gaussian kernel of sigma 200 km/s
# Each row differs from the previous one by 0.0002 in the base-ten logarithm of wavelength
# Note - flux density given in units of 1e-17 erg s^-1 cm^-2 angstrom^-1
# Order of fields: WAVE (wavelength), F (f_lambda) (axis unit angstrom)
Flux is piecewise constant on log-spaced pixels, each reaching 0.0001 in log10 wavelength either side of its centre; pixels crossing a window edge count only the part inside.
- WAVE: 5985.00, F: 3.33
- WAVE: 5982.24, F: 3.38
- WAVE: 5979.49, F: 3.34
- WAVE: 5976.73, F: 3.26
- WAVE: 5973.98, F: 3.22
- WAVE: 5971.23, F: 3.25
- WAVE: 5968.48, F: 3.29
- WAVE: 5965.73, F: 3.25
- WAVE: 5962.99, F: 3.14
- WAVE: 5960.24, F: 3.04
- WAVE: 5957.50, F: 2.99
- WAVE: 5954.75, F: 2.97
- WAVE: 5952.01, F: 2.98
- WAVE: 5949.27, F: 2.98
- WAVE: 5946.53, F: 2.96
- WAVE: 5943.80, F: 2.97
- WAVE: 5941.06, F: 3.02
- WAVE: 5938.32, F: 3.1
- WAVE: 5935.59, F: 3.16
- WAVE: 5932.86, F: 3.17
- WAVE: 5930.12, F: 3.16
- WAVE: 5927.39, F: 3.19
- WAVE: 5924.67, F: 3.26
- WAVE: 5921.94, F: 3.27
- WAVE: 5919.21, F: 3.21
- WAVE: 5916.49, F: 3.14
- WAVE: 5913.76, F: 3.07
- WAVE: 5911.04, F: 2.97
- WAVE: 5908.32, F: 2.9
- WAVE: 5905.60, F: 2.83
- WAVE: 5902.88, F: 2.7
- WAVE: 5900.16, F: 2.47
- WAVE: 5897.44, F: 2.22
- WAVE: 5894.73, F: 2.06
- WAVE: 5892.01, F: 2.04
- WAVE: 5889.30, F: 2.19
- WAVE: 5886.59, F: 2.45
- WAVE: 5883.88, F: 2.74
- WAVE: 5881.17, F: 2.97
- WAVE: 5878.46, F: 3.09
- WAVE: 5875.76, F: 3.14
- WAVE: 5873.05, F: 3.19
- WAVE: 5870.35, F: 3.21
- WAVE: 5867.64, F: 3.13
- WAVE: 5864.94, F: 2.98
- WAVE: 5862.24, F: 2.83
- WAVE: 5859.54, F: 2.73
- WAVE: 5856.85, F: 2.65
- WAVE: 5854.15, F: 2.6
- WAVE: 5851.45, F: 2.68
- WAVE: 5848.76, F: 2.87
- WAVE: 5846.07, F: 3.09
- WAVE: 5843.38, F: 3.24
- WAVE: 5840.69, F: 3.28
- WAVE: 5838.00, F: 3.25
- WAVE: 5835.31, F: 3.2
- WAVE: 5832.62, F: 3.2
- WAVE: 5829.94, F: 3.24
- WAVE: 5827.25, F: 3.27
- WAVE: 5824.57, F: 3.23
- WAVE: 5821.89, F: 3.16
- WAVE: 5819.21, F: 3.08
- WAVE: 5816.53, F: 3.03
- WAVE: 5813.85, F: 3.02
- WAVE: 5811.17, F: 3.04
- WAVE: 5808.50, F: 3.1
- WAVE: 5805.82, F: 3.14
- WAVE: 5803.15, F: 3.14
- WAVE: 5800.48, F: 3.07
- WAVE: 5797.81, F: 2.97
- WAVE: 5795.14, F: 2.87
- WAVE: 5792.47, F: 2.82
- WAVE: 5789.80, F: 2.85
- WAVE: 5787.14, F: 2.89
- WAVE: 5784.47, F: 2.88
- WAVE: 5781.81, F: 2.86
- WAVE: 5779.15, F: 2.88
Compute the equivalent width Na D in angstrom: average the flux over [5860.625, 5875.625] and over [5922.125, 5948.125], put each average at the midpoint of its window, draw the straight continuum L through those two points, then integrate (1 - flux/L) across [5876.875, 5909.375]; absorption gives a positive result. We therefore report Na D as 5.6 angstrom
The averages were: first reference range 3.07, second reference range 3.12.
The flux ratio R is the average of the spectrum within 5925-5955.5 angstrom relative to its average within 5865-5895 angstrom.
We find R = 1.10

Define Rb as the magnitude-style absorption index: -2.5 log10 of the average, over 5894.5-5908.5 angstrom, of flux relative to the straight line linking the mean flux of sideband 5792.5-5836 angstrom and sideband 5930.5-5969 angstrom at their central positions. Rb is 0.21 mag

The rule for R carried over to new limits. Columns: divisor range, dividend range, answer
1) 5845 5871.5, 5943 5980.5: 1.09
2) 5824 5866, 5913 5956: 1.03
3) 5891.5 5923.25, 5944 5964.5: 1.09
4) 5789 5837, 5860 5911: 0.89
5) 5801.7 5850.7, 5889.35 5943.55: 0.92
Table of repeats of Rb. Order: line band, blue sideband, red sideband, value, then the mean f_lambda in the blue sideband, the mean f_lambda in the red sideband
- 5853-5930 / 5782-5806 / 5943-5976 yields 0.07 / 2.95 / 3.09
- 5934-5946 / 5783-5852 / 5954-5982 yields 0.04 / 3.07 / 3.19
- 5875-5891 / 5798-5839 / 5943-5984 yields 0.15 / 3.14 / 3.14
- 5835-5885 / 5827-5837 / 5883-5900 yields -0.09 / 3.22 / 2.28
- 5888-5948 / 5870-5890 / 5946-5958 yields 0.02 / 2.88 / 2.97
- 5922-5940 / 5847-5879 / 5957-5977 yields -0.03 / 2.92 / 3.18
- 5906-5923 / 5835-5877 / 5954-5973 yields 0.00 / 3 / 3.14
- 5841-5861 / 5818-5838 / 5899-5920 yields 0.09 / 3.2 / 2.91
